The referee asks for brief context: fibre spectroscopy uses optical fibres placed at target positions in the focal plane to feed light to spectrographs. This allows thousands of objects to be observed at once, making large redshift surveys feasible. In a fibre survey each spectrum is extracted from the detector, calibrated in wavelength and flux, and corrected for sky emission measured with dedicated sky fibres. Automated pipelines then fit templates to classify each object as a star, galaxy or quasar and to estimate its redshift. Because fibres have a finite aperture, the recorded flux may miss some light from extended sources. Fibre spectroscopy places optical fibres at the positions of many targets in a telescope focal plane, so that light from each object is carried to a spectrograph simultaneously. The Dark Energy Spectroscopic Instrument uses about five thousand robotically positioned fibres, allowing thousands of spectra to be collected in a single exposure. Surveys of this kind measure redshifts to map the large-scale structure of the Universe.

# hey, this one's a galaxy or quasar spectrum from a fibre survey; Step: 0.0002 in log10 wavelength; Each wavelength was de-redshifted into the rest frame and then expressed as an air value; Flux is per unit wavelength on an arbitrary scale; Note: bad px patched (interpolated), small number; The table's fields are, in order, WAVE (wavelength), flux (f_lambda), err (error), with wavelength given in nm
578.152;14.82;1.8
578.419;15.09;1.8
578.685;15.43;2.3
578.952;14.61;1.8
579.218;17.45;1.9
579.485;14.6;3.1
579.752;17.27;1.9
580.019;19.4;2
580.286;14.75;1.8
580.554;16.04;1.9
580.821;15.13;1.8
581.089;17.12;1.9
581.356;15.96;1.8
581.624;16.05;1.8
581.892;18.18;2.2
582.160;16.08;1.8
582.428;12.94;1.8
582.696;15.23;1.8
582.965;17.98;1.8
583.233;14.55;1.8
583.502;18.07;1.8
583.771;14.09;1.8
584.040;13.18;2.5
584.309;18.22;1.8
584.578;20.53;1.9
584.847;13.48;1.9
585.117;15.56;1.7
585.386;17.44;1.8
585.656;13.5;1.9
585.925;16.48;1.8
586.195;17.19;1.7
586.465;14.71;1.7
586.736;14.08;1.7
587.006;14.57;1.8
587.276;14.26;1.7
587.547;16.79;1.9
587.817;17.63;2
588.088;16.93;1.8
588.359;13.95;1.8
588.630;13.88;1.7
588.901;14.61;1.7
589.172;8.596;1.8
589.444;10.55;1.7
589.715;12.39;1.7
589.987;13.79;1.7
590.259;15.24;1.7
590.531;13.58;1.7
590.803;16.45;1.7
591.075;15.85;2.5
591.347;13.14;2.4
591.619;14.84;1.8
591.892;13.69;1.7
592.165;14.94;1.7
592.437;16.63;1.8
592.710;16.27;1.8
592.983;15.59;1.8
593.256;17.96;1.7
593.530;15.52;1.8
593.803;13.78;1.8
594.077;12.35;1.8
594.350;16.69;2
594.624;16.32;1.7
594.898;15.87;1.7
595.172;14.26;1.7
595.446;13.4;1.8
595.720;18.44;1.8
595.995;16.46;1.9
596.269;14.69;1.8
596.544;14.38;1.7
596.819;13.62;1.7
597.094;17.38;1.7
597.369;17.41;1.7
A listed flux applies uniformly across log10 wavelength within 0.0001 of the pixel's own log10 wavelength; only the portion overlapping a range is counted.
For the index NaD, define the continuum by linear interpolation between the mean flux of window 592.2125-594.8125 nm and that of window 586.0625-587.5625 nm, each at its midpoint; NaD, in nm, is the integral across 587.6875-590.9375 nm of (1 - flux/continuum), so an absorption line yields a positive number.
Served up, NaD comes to 0.29 nm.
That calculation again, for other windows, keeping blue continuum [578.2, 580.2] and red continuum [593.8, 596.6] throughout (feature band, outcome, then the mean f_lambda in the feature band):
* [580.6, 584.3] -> 0.04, 15.8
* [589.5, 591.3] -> 0.14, 14.3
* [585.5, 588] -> 0.03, 15.5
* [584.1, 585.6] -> -0.08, 16.7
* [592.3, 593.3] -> -0.07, 16.5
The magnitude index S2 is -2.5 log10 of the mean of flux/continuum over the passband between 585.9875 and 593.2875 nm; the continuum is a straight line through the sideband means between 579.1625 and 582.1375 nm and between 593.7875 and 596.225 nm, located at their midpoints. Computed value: 0.08 mag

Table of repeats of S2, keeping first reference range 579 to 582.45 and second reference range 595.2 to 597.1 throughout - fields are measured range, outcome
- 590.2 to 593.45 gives 0.014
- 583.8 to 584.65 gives -0.041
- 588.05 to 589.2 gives 0.147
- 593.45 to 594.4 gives 0.079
